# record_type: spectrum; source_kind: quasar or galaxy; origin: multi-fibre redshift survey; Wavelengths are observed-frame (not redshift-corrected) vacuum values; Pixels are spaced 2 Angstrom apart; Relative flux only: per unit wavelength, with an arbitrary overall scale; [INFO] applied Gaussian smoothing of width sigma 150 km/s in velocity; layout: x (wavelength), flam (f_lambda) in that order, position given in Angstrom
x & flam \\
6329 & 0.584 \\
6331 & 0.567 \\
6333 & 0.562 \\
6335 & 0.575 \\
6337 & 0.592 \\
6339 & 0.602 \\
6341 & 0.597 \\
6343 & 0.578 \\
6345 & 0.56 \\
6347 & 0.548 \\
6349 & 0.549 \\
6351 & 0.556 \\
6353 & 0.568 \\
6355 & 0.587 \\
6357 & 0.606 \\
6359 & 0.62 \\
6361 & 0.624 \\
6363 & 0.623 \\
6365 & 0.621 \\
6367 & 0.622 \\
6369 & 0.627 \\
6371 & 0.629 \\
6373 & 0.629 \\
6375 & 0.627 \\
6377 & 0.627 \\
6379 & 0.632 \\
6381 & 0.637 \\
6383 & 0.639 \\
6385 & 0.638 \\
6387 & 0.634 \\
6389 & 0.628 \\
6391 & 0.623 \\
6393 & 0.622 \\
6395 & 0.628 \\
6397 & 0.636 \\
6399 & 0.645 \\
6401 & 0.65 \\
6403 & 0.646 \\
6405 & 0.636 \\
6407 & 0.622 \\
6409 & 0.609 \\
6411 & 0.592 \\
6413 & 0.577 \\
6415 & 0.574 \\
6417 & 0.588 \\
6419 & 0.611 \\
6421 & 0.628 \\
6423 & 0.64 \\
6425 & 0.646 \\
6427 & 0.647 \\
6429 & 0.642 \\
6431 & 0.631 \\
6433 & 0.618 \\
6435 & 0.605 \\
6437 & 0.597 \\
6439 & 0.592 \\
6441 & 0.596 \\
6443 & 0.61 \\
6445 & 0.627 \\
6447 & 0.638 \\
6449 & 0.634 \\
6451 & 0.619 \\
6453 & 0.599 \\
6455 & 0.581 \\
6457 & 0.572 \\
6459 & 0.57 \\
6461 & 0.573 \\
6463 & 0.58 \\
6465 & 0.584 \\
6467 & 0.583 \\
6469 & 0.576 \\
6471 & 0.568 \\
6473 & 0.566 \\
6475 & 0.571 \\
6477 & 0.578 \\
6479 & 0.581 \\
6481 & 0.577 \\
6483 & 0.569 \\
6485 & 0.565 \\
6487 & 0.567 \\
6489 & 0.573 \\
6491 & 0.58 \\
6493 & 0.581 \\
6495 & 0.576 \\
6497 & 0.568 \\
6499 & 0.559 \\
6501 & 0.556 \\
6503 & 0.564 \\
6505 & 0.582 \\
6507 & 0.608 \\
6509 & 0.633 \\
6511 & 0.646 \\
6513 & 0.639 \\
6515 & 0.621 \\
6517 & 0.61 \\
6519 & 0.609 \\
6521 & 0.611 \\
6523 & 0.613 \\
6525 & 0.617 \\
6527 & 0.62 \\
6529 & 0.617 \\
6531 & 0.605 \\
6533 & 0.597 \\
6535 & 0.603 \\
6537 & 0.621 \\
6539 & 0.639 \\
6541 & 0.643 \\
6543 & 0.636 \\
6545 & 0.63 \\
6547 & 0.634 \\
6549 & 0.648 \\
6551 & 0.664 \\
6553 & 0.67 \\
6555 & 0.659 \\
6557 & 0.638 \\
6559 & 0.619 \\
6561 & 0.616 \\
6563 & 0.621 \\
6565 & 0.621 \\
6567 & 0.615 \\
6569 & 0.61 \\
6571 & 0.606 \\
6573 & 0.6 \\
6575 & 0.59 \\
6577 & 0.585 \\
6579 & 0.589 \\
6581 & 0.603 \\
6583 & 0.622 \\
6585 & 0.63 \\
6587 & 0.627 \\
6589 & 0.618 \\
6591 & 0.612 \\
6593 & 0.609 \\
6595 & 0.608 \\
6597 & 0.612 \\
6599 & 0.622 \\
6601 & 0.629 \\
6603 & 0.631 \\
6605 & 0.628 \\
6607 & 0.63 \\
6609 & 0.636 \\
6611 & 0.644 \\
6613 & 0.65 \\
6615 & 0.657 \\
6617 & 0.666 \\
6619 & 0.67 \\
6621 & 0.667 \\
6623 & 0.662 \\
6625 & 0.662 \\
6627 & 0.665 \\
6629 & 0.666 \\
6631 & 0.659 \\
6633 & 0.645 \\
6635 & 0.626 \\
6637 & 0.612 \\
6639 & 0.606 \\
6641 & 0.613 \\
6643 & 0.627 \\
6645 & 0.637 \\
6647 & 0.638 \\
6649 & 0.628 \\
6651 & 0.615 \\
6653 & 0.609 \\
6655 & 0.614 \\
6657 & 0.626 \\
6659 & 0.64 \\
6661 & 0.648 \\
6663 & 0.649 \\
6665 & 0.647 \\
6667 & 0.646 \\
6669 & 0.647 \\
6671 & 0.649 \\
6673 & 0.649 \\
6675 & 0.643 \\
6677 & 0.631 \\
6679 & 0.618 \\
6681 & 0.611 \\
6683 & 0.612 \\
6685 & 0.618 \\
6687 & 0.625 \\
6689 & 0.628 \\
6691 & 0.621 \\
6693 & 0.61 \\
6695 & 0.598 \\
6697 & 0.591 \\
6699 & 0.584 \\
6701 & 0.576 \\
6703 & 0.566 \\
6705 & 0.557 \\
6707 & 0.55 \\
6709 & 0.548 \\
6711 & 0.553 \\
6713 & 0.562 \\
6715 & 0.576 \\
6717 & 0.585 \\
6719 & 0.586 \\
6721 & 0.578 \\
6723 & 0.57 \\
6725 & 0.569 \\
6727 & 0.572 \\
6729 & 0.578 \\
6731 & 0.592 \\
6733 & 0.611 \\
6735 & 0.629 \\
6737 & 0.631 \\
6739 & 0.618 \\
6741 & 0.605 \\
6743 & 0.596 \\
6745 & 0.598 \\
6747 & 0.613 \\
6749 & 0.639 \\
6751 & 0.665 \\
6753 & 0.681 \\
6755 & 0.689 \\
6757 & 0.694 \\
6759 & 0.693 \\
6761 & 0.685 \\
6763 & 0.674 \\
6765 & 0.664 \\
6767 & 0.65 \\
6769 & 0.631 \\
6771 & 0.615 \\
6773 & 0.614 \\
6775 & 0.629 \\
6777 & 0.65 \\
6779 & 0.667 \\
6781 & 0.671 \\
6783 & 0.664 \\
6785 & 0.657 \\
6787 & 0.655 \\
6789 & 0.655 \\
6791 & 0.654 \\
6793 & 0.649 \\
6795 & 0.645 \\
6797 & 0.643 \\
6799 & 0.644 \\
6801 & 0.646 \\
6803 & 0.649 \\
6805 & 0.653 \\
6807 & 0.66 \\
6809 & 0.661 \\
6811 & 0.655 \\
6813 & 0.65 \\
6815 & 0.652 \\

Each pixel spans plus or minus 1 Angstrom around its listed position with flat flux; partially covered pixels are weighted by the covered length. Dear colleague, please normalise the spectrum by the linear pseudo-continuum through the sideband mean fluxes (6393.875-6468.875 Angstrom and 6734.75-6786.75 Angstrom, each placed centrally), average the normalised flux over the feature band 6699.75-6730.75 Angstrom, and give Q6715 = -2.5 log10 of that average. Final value 0.13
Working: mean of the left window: 0.611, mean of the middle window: 0.569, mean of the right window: 0.647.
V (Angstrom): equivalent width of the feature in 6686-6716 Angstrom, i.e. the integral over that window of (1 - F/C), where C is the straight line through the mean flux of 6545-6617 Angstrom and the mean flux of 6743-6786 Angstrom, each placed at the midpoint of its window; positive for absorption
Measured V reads 2.8 Angstrom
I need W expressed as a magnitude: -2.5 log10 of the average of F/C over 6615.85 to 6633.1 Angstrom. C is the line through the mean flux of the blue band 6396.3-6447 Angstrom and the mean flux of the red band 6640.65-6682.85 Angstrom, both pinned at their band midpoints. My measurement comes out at -0.06 mag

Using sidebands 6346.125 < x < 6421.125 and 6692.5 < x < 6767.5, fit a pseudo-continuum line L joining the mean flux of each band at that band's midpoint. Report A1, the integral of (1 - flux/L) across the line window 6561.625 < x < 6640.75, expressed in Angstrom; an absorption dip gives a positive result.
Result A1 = -2.3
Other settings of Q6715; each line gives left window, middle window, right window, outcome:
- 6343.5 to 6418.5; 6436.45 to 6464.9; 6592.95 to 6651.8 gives 0.038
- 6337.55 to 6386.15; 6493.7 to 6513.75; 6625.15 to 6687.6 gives 0.048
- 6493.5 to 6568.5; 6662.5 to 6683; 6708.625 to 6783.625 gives -0.029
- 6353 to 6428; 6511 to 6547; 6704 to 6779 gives -0.001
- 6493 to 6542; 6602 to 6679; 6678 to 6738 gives -0.078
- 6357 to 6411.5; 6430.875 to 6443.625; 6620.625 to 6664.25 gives 0.043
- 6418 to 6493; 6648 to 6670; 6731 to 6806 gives -0.008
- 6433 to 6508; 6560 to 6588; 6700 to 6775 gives -0.026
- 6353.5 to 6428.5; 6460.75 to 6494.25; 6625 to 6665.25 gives 0.094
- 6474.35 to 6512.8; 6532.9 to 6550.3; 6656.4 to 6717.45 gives -0.074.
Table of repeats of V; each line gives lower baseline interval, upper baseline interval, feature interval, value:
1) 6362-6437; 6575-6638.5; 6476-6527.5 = 2.99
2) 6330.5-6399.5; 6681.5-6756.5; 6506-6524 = -0.50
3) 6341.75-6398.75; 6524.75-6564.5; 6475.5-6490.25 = 1.20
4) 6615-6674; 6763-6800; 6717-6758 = 1.98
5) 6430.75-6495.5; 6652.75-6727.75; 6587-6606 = -0.68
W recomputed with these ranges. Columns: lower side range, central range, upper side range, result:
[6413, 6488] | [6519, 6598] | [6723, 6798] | -0.015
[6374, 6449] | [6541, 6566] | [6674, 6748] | -0.050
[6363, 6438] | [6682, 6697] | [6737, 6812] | 0.051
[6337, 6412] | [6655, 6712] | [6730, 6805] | 0.045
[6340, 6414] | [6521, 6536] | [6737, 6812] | 0.029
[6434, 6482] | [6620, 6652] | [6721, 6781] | -0.041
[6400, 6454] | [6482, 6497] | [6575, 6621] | 0.088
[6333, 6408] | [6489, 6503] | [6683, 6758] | 0.072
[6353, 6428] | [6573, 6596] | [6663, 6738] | 0.002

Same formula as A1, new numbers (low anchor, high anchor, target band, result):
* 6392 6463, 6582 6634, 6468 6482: 1.1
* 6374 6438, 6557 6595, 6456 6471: 1.1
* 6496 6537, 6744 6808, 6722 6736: 1.2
